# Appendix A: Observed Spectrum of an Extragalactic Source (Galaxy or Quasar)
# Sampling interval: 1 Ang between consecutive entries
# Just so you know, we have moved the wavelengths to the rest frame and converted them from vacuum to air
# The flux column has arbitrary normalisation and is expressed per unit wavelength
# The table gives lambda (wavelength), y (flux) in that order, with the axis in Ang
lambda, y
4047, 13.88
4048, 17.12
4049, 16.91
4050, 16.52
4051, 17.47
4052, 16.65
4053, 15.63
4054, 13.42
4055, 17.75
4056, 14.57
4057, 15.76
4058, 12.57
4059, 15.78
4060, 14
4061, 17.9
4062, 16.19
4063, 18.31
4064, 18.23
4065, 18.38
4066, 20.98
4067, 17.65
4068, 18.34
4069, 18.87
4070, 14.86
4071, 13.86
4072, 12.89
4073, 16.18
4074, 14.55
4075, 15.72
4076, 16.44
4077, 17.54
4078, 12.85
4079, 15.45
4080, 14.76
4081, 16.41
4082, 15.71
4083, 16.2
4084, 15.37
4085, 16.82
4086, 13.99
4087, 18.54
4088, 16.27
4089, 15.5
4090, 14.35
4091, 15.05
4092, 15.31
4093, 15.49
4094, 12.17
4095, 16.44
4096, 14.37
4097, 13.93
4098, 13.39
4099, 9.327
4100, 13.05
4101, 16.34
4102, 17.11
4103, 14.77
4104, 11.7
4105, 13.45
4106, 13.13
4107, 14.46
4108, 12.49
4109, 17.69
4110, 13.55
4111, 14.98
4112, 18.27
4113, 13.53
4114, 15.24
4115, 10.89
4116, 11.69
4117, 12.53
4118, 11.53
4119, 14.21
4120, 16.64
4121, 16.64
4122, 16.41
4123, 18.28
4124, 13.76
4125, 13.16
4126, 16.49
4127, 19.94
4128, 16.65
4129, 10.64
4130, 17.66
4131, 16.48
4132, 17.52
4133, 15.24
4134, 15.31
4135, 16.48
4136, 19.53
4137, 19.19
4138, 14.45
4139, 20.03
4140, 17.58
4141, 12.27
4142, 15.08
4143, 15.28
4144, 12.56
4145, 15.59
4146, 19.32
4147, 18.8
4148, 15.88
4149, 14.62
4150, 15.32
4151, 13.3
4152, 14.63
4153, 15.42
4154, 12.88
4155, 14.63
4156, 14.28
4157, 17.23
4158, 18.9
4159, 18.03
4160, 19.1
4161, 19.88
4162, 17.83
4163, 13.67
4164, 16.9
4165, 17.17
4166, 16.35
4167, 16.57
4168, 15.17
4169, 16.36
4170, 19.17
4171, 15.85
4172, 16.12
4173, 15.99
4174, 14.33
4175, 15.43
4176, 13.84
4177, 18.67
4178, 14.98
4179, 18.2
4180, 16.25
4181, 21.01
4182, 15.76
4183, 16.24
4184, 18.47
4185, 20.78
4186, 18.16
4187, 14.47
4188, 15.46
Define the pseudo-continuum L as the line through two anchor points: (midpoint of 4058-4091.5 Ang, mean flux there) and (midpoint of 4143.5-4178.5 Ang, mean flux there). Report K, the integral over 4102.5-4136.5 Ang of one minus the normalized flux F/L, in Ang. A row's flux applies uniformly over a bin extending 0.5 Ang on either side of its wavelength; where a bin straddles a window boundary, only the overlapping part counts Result 2.3 Ang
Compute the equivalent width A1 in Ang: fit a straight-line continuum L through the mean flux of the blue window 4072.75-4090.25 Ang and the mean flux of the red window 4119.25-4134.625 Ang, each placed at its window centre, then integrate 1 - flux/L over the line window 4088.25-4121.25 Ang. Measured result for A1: 3.4 Ang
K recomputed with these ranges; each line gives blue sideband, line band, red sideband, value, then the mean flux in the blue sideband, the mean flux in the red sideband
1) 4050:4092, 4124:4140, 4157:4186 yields 0.13 Ang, 16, 17.1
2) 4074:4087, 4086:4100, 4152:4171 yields 1.12 Ang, 15.7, 16.6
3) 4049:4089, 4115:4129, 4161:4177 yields 1.12 Ang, 16.1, 16.3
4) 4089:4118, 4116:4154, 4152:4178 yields -1.19 Ang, 14.1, 16.3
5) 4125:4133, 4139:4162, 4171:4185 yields 0.49 Ang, 16.2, 16.7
